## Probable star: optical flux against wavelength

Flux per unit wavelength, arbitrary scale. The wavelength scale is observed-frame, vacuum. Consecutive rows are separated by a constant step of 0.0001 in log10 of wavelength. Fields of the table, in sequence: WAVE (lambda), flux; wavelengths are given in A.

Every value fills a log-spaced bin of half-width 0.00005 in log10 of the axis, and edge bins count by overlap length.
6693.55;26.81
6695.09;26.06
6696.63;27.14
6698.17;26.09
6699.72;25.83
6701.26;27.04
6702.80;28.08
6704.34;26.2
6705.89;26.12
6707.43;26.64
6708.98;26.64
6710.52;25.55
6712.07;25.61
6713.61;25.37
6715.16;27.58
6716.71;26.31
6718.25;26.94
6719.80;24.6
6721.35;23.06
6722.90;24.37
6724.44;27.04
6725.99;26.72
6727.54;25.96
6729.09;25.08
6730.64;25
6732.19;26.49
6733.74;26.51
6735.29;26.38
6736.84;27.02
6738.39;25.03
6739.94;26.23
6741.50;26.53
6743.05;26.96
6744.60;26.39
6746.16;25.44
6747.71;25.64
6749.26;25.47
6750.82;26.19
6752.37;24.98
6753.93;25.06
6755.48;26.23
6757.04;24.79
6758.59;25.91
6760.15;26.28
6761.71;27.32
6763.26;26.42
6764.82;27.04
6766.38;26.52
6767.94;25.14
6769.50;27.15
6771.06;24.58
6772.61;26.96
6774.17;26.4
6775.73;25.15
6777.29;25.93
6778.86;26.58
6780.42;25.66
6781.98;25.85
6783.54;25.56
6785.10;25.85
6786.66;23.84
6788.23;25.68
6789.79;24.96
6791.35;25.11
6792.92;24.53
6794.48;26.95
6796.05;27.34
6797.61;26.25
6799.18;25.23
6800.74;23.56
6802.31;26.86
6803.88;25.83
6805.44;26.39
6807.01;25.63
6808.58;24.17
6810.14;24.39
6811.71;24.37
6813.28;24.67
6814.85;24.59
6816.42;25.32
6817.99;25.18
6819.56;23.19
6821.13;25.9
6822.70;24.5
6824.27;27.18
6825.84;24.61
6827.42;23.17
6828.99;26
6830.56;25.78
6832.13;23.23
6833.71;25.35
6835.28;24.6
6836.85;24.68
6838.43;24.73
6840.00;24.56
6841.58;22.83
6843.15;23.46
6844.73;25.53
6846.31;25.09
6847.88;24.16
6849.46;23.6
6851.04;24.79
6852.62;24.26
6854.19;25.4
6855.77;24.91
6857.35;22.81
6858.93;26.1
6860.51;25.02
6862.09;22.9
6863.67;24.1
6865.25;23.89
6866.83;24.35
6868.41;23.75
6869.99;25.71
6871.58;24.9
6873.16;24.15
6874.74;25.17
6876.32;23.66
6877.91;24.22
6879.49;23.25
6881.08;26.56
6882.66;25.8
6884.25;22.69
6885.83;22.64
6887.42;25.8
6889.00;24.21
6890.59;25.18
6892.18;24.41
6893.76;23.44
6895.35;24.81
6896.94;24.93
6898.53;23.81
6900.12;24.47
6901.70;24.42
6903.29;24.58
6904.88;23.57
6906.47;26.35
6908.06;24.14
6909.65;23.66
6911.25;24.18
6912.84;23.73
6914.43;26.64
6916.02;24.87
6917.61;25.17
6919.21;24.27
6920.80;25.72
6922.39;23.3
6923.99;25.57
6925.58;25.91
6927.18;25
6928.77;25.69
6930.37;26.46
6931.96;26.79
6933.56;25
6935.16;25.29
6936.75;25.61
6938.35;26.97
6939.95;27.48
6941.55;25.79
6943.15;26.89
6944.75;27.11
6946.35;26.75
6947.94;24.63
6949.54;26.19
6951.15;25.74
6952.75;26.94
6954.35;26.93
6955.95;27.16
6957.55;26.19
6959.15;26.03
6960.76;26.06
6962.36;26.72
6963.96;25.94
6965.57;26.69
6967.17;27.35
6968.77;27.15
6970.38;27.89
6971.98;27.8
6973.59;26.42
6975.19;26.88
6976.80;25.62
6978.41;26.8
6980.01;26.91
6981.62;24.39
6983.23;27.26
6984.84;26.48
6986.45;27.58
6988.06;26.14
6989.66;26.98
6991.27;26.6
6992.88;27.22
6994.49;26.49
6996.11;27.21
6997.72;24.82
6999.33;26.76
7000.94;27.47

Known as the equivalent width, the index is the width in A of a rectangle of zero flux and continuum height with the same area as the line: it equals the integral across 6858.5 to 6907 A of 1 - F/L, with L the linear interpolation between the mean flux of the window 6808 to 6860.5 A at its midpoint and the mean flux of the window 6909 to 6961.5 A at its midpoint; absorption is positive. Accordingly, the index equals 1.4 A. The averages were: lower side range 24.6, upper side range 25.8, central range 24.5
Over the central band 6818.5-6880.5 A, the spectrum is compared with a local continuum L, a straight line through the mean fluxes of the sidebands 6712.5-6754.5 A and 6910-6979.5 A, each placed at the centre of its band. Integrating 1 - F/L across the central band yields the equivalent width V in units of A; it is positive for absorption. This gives 3.5 A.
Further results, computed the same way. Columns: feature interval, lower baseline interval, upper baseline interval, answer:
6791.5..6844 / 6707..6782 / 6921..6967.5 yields 2.1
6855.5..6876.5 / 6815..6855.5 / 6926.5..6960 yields 0.6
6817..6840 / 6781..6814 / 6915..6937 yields 0.5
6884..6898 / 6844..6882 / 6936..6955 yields 0.5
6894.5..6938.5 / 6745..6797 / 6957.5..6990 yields 2.4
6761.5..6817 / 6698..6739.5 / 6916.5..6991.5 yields 1.0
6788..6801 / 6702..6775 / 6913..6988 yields 0.2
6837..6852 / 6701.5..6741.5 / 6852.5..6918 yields 0.3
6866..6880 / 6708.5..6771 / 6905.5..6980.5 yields 0.9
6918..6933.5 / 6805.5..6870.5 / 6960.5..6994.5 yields 0.3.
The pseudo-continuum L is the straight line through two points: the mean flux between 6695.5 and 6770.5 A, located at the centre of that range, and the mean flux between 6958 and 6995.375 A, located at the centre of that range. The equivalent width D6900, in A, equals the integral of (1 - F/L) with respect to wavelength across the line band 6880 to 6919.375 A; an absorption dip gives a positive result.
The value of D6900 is 2.8 A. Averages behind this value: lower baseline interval 26.1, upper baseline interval 26.7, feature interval 24.6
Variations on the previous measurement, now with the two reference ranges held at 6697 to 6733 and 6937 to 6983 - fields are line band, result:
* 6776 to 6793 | 0.5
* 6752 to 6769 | 0.1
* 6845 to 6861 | 1.0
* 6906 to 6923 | 1.1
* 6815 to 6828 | 0.7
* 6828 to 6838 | 0.5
